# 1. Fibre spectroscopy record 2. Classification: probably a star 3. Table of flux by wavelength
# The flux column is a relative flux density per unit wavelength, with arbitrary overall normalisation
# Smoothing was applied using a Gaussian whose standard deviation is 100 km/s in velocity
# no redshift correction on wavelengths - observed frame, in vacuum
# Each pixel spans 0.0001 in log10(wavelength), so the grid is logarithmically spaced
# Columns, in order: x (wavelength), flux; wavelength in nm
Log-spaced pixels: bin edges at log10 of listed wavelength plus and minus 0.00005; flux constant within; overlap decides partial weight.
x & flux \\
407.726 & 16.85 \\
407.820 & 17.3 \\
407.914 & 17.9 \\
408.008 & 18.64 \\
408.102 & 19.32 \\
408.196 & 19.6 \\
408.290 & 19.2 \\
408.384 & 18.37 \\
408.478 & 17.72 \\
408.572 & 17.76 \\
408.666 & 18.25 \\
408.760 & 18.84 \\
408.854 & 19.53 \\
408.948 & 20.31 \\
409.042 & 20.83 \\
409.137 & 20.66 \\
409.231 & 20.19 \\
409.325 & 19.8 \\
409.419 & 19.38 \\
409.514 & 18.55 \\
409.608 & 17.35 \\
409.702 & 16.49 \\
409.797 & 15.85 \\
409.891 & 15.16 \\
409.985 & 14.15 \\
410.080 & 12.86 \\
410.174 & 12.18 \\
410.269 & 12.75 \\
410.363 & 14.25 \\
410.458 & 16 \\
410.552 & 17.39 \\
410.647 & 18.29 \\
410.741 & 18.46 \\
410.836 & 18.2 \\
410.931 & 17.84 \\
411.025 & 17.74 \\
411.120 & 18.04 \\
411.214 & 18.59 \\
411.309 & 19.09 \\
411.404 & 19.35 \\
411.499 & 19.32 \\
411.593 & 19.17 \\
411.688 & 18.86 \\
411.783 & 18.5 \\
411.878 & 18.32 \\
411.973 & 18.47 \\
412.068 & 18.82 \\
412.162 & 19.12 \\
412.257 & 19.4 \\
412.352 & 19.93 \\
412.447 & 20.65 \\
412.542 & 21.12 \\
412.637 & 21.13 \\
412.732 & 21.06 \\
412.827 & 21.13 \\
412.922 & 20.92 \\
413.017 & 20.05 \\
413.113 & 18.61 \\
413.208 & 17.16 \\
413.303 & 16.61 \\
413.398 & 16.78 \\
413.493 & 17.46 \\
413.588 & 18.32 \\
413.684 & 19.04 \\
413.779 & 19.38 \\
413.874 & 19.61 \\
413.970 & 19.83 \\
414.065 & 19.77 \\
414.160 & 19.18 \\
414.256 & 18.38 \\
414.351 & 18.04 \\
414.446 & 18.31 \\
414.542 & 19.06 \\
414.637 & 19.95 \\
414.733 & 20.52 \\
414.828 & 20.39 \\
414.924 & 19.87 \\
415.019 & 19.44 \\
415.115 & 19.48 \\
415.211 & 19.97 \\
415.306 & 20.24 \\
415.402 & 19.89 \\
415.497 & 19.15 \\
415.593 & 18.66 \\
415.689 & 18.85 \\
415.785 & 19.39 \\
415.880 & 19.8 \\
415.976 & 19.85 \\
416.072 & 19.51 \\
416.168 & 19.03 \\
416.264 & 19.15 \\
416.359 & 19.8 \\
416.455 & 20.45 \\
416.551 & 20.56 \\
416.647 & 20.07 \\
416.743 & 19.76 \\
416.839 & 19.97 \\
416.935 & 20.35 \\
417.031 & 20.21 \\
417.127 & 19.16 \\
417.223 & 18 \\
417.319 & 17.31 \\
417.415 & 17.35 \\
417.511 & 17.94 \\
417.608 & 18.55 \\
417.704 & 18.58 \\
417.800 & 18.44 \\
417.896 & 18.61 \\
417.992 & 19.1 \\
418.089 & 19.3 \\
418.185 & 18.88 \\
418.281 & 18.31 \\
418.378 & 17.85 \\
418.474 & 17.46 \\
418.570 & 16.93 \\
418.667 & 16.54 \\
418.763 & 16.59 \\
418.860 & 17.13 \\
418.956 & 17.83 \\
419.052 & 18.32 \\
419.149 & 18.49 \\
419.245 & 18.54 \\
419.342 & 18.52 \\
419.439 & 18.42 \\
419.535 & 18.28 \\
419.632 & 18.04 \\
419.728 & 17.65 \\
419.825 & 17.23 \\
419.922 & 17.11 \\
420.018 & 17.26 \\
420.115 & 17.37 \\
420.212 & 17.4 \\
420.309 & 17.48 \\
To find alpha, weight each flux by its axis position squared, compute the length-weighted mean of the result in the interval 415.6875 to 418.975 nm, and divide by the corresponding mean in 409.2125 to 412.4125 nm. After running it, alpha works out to 1.1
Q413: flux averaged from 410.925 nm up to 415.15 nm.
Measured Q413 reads 19.2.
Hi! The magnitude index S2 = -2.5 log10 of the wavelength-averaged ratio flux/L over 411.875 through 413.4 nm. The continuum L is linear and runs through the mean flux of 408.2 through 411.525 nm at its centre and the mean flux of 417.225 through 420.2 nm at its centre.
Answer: -0.10 mag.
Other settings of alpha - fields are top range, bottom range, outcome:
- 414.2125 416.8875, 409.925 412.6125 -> 1.12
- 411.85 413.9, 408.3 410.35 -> 1.12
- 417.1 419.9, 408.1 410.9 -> 1.07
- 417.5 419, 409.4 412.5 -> 1.06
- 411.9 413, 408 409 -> 1.09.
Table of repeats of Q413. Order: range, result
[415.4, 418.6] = 19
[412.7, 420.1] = 18.8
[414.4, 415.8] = 19.5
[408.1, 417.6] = 18.7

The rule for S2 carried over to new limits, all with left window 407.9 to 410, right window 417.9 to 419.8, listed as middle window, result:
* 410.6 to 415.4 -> -0.05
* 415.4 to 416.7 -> -0.08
